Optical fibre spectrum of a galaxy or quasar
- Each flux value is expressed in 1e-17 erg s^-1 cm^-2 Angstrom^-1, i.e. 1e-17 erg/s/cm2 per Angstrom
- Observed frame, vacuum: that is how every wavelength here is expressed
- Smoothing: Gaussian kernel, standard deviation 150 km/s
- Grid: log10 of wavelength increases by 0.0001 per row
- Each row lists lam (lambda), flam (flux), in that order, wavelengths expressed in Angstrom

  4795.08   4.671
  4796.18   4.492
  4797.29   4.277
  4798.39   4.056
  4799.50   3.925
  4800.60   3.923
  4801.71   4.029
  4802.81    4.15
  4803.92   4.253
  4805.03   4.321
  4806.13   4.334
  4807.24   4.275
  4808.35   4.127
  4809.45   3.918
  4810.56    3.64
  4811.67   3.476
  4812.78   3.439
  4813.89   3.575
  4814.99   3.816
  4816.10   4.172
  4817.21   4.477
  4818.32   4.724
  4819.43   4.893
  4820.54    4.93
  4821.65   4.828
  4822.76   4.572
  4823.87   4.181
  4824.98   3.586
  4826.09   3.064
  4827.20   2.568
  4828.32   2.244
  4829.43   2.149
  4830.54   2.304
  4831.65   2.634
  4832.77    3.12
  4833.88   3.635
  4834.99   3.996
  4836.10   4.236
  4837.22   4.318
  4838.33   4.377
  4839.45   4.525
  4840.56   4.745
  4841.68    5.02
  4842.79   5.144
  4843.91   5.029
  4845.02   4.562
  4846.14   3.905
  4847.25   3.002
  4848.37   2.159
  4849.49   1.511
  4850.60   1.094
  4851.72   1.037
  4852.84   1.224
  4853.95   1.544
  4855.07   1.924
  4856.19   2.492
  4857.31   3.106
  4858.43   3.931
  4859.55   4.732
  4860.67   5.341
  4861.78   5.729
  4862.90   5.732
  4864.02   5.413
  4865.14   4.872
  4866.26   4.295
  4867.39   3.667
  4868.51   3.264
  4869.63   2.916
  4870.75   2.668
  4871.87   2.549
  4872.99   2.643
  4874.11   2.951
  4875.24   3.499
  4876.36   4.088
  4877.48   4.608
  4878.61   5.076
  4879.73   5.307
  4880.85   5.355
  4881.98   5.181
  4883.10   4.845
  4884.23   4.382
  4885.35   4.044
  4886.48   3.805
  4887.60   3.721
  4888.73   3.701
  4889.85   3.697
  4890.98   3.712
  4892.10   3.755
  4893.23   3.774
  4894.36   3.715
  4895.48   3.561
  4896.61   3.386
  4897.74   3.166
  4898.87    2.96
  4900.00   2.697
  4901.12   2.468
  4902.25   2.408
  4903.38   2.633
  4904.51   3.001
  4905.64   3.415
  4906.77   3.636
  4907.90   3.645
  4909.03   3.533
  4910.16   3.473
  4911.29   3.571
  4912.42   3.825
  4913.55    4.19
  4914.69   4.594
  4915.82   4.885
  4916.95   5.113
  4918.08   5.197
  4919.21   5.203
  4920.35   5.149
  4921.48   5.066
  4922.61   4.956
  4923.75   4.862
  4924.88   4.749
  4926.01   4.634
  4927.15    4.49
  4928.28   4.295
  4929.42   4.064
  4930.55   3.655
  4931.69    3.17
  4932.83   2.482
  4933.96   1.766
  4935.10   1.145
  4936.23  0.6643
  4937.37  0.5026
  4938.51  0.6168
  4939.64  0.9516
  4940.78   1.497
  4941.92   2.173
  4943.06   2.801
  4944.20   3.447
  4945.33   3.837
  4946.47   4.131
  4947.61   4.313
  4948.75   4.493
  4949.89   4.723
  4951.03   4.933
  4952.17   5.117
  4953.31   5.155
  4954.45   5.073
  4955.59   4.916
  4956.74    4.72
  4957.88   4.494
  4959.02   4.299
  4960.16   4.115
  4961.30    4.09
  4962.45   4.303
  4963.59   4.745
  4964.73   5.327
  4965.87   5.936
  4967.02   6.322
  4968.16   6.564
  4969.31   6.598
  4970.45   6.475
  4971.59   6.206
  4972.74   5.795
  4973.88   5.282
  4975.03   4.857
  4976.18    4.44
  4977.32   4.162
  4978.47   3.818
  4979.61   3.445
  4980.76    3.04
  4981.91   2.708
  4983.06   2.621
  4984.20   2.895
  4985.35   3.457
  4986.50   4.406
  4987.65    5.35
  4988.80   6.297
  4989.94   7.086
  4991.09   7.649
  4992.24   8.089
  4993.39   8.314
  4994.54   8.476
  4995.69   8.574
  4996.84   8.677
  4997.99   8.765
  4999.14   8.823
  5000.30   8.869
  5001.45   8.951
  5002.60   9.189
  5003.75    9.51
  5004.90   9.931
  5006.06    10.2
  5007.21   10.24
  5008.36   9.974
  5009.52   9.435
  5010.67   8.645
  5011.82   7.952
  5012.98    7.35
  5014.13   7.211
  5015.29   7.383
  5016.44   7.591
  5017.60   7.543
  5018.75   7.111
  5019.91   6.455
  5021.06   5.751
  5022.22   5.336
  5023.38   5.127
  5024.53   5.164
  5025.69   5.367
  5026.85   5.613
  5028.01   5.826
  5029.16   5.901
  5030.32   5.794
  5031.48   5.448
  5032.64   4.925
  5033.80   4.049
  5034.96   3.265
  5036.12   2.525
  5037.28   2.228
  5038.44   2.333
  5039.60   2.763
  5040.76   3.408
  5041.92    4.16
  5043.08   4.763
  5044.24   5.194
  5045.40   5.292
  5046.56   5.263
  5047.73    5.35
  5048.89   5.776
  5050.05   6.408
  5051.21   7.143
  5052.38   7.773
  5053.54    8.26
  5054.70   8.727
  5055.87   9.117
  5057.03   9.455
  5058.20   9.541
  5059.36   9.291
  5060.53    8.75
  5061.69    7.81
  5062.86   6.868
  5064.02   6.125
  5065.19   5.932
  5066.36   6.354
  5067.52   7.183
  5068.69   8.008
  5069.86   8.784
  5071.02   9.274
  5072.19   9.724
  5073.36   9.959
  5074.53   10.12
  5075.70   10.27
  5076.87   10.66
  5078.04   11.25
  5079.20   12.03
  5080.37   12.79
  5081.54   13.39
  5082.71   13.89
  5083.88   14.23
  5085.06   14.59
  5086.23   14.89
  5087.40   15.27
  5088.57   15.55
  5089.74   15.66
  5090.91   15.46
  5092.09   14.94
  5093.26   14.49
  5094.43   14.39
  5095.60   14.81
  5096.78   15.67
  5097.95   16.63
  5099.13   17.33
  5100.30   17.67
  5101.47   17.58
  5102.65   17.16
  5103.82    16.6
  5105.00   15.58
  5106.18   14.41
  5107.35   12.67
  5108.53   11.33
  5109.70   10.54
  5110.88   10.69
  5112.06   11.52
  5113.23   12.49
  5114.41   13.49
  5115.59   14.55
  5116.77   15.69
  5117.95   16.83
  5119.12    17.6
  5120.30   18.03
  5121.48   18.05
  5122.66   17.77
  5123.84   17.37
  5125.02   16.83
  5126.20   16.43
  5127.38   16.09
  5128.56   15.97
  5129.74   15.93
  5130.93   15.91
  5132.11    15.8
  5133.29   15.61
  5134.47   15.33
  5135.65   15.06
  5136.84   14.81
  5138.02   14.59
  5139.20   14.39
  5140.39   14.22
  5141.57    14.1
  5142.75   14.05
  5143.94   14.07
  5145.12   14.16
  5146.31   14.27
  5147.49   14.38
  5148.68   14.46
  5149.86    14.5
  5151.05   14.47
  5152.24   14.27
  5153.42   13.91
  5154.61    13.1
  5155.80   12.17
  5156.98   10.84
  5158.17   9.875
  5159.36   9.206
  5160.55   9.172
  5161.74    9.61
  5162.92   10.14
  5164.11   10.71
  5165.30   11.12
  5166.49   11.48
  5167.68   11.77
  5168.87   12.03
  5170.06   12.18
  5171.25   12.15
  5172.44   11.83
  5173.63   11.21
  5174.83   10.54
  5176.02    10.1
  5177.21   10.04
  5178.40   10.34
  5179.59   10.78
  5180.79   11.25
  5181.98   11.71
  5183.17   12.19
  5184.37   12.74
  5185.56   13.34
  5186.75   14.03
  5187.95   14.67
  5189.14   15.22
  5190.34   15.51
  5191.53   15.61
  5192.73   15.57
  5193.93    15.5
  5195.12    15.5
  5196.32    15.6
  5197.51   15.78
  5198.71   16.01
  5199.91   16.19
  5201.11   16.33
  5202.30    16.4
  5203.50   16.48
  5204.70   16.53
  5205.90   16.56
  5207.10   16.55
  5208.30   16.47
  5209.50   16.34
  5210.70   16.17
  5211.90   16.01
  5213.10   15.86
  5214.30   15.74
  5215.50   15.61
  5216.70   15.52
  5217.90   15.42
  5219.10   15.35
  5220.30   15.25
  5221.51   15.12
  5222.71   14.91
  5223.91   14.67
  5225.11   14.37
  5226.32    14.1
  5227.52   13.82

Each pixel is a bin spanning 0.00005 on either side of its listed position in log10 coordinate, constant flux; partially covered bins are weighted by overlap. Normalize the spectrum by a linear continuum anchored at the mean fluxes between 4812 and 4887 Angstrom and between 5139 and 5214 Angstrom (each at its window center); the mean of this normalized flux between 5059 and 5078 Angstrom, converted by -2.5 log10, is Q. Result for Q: 0.21 mag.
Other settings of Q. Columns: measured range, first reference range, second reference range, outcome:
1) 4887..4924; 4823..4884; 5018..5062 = 0.121 mag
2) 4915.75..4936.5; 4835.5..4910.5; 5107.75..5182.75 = 0.344 mag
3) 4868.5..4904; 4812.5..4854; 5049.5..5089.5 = 0.339 mag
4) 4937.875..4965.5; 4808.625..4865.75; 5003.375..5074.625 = 0.361 mag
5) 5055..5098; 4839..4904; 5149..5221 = -0.111 mag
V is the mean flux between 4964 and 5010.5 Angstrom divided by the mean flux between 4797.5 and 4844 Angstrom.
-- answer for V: 1.7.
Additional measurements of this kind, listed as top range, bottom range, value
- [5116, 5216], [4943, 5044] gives 2.46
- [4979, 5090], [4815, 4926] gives 2.00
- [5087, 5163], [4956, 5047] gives 2.45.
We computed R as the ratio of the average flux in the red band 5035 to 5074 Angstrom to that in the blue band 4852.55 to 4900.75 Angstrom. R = 1.7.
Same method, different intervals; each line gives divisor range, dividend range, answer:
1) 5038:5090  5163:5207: 1.52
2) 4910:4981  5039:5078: 1.78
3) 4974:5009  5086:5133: 2.28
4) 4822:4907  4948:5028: 1.74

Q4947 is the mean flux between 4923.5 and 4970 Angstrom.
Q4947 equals 3.91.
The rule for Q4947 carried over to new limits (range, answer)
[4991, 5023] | 8.27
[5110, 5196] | 13.6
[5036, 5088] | 8.35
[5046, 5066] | 7.49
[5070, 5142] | 14.5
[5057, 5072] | 7.94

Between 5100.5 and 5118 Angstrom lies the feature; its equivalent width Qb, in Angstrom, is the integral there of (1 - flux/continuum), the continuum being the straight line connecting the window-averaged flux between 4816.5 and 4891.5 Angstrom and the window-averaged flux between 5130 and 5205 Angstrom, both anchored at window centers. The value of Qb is -3.71 Angstrom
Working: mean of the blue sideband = 3.77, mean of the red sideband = 13.4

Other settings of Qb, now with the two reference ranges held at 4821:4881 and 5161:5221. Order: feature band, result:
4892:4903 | 4.1 Angstrom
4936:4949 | 8.1 Angstrom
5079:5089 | -3.2 Angstrom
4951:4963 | 3.8 Angstrom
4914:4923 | 1.0 Angstrom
